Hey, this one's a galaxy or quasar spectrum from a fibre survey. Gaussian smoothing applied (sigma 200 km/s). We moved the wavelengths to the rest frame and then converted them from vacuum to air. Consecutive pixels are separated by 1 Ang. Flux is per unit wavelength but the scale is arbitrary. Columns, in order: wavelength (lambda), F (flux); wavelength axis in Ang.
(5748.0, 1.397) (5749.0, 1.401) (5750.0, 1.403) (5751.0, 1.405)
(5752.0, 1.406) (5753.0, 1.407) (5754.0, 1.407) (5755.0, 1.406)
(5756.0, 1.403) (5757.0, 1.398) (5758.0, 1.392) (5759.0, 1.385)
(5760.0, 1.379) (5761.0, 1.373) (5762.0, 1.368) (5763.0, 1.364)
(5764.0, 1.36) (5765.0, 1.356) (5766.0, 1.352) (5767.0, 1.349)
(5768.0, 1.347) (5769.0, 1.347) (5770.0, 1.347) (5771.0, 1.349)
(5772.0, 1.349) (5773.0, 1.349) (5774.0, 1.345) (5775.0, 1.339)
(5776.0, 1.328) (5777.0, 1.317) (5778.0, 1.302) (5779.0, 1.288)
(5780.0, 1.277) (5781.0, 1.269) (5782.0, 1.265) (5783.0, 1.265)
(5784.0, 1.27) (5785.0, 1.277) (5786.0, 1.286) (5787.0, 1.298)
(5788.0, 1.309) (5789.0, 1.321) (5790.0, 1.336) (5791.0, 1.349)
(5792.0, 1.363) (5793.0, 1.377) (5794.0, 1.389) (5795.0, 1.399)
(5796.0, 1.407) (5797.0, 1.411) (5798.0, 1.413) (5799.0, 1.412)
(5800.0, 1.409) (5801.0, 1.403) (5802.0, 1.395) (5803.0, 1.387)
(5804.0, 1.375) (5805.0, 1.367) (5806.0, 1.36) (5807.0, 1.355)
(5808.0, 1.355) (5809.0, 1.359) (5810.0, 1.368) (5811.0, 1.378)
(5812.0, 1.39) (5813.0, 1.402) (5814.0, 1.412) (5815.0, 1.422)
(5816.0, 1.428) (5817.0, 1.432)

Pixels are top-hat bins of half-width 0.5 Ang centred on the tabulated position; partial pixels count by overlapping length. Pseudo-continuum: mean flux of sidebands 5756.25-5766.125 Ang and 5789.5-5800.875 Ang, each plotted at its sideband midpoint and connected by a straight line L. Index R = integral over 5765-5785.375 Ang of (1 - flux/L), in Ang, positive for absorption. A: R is 0.9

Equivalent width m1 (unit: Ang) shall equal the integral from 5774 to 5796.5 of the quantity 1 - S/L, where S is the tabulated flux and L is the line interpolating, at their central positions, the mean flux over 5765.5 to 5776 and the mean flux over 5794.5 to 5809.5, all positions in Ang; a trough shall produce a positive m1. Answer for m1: 0.7 Ang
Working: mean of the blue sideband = 1.35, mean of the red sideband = 1.39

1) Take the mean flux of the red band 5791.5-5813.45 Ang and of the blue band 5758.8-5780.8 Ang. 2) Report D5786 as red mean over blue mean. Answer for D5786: 1.0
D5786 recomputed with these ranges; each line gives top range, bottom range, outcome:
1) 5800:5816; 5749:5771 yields 1.00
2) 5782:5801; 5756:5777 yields 0.99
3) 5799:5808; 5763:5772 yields 1.02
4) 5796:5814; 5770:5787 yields 1.06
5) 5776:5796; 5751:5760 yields 0.94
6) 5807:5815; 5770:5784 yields 1.05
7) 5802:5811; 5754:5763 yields 0.99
